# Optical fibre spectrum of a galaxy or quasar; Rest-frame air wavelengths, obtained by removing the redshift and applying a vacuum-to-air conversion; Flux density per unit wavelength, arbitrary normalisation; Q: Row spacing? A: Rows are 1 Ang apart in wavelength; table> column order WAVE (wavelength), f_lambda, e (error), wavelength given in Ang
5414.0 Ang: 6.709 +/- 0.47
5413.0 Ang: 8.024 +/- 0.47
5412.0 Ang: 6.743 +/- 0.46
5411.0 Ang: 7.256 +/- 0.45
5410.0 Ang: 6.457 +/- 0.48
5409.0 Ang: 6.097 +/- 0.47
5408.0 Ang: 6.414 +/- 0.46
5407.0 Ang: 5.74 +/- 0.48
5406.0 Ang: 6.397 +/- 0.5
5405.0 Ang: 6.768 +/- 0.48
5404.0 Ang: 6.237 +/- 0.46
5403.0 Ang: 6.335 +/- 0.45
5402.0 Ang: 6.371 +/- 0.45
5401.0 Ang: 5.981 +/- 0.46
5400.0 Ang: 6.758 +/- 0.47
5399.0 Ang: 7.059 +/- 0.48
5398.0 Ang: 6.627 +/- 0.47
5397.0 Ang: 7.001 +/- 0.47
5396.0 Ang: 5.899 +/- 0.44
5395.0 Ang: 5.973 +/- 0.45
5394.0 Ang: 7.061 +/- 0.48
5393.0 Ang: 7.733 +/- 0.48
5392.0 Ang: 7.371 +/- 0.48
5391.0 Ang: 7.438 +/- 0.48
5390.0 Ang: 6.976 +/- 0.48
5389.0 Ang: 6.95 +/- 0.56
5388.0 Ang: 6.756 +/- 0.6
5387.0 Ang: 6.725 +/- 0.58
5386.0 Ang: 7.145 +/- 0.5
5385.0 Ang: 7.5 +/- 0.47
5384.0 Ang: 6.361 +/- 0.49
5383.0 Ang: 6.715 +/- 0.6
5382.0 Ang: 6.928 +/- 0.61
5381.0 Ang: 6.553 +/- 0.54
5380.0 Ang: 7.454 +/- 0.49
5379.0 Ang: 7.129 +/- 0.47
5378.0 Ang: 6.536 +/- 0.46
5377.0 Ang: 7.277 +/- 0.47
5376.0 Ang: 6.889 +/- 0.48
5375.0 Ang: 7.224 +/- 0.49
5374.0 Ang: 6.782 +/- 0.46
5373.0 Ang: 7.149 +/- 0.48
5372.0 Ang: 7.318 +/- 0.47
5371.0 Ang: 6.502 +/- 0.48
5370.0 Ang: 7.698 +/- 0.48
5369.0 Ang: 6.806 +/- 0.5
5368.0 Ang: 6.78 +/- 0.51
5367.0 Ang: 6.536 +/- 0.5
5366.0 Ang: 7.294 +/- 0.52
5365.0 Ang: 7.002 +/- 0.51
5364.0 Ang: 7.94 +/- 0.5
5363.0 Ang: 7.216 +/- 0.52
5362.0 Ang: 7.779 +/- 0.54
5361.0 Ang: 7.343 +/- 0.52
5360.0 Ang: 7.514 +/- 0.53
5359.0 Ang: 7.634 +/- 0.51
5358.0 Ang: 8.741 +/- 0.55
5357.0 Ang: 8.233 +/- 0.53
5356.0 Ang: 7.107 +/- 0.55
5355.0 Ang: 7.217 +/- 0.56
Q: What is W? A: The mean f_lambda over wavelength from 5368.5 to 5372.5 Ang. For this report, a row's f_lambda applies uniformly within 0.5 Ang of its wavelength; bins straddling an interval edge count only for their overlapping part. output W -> 7.08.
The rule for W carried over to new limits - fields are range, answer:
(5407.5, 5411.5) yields 6.56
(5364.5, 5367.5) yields 6.94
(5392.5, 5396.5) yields 6.67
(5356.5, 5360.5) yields 8.03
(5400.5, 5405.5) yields 6.34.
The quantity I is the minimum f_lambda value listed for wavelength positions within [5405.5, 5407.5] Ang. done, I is 5.74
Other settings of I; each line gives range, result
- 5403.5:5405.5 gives 6.237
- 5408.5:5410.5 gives 6.097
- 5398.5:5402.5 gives 5.981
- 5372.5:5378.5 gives 6.536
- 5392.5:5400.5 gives 5.899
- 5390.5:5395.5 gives 5.973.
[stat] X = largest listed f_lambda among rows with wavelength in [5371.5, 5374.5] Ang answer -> 7.318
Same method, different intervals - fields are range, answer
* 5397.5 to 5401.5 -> 7.059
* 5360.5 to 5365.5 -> 7.94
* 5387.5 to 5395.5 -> 7.733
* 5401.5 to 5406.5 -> 6.768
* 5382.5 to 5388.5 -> 7.5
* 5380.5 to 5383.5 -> 6.928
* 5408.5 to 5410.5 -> 6.457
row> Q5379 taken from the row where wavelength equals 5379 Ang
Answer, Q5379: 7.129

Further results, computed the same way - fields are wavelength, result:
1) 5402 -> 6.371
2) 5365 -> 7.002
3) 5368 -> 6.78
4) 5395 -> 5.973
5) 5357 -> 8.233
